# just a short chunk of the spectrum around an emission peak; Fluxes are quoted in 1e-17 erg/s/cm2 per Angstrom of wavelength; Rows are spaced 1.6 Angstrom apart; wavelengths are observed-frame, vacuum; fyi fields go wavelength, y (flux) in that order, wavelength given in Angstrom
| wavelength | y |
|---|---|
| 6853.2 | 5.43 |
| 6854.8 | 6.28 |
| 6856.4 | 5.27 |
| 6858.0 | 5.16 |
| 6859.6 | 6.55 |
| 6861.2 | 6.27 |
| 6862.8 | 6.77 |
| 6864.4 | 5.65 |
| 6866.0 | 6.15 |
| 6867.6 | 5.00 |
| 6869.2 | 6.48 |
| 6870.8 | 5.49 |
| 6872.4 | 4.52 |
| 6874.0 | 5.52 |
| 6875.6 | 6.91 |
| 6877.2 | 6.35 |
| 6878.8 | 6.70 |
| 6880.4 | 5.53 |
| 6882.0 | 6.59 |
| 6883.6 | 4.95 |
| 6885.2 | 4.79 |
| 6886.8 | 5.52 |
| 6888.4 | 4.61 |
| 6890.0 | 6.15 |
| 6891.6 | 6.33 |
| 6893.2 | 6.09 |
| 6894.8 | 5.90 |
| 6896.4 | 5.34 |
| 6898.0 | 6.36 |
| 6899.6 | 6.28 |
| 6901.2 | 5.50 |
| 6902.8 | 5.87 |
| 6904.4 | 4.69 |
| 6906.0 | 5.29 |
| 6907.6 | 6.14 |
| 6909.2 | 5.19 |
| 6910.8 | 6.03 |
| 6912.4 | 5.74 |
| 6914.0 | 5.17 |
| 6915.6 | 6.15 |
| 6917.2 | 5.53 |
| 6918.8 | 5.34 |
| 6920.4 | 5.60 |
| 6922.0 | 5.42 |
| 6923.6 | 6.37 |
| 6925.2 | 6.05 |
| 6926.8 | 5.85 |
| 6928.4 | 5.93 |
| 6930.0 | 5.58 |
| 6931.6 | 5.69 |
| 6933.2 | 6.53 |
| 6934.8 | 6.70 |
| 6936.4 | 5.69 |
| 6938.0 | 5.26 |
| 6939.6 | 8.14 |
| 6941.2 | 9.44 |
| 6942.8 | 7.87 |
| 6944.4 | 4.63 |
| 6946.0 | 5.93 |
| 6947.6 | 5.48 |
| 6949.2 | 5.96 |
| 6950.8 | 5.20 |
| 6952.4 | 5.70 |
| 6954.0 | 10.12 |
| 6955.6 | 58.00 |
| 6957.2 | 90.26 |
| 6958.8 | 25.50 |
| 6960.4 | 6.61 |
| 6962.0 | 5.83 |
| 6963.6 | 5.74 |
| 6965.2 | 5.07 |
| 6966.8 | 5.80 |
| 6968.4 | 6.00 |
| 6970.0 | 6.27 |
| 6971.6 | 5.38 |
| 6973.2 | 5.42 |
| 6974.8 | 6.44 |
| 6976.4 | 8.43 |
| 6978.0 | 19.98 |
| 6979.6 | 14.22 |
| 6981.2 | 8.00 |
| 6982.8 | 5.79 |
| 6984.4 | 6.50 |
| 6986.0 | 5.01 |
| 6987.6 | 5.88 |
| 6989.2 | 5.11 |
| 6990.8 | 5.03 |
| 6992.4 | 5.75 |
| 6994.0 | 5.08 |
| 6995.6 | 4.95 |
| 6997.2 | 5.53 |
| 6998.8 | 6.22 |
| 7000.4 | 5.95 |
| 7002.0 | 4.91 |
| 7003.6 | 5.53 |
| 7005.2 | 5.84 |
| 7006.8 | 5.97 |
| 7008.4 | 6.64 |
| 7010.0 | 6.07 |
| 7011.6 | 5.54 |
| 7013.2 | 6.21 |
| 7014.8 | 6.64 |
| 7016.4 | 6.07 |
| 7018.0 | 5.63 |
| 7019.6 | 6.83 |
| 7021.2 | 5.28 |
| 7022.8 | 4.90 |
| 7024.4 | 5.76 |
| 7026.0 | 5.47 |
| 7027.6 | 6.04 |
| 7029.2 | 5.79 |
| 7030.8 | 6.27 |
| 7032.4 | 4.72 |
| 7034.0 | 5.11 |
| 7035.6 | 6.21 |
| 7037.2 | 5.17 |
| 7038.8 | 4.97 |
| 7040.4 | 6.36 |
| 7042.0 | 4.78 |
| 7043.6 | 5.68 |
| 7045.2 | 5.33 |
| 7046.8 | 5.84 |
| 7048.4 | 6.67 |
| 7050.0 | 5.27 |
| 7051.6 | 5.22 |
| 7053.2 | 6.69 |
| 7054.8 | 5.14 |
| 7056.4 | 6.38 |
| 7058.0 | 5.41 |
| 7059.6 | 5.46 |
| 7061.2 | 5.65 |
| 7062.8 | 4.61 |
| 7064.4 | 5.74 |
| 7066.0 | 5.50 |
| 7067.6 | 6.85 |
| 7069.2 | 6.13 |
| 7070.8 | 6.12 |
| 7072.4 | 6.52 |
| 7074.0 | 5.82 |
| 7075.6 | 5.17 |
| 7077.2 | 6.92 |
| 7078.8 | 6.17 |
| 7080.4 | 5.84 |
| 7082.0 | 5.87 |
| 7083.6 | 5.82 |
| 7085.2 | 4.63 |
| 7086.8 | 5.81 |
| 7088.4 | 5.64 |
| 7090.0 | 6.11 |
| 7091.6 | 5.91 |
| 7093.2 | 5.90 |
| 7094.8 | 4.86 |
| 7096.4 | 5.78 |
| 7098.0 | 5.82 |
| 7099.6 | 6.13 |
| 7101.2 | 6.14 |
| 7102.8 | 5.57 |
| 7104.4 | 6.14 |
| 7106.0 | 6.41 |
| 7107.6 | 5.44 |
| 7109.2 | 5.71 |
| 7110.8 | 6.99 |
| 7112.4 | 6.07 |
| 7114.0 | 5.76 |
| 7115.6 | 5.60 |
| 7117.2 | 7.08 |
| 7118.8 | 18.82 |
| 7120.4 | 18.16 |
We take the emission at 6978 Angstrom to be [N II]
